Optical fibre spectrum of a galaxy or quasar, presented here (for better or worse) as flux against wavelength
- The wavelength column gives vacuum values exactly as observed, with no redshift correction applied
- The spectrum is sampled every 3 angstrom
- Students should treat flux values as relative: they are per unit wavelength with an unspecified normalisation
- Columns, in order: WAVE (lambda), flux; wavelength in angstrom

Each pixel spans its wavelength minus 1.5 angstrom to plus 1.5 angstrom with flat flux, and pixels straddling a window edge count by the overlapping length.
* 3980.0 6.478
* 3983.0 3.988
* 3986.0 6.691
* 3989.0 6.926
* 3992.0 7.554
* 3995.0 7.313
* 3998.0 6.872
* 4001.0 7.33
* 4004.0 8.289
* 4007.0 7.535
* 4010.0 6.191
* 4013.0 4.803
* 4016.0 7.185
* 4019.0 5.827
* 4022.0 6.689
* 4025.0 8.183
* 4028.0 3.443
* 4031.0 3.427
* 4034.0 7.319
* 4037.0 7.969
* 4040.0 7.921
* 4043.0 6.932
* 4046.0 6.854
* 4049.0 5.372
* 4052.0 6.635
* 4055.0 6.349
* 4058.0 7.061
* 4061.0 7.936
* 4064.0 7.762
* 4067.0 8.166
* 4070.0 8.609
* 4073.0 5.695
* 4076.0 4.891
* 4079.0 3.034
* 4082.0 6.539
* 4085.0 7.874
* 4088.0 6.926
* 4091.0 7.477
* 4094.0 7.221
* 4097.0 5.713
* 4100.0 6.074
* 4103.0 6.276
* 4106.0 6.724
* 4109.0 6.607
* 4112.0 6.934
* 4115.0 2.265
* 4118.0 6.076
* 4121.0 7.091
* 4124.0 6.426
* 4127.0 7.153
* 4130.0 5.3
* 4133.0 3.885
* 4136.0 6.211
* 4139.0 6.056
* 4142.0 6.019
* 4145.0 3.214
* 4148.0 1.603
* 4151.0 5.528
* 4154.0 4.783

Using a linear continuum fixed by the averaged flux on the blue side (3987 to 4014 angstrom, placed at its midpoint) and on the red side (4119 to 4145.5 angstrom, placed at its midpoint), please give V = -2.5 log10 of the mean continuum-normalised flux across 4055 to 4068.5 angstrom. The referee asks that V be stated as -0.17 mag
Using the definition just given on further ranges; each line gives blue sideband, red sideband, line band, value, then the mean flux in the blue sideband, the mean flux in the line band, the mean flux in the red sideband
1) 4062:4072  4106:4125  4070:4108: 0.120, 8.04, 6.3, 5.95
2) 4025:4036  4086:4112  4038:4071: -0.236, 5.35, 7.23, 6.67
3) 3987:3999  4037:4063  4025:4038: 0.217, 7.16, 5.75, 6.96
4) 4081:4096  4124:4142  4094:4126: 0.071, 7.18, 6.09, 5.8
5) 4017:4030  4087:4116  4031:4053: -0.121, 5.98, 6.76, 6.28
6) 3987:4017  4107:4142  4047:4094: -0.060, 6.99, 6.71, 5.84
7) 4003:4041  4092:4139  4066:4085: -0.004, 6.48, 6.24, 6.01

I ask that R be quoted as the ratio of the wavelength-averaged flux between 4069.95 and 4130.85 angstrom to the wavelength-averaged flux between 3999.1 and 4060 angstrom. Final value 0.9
